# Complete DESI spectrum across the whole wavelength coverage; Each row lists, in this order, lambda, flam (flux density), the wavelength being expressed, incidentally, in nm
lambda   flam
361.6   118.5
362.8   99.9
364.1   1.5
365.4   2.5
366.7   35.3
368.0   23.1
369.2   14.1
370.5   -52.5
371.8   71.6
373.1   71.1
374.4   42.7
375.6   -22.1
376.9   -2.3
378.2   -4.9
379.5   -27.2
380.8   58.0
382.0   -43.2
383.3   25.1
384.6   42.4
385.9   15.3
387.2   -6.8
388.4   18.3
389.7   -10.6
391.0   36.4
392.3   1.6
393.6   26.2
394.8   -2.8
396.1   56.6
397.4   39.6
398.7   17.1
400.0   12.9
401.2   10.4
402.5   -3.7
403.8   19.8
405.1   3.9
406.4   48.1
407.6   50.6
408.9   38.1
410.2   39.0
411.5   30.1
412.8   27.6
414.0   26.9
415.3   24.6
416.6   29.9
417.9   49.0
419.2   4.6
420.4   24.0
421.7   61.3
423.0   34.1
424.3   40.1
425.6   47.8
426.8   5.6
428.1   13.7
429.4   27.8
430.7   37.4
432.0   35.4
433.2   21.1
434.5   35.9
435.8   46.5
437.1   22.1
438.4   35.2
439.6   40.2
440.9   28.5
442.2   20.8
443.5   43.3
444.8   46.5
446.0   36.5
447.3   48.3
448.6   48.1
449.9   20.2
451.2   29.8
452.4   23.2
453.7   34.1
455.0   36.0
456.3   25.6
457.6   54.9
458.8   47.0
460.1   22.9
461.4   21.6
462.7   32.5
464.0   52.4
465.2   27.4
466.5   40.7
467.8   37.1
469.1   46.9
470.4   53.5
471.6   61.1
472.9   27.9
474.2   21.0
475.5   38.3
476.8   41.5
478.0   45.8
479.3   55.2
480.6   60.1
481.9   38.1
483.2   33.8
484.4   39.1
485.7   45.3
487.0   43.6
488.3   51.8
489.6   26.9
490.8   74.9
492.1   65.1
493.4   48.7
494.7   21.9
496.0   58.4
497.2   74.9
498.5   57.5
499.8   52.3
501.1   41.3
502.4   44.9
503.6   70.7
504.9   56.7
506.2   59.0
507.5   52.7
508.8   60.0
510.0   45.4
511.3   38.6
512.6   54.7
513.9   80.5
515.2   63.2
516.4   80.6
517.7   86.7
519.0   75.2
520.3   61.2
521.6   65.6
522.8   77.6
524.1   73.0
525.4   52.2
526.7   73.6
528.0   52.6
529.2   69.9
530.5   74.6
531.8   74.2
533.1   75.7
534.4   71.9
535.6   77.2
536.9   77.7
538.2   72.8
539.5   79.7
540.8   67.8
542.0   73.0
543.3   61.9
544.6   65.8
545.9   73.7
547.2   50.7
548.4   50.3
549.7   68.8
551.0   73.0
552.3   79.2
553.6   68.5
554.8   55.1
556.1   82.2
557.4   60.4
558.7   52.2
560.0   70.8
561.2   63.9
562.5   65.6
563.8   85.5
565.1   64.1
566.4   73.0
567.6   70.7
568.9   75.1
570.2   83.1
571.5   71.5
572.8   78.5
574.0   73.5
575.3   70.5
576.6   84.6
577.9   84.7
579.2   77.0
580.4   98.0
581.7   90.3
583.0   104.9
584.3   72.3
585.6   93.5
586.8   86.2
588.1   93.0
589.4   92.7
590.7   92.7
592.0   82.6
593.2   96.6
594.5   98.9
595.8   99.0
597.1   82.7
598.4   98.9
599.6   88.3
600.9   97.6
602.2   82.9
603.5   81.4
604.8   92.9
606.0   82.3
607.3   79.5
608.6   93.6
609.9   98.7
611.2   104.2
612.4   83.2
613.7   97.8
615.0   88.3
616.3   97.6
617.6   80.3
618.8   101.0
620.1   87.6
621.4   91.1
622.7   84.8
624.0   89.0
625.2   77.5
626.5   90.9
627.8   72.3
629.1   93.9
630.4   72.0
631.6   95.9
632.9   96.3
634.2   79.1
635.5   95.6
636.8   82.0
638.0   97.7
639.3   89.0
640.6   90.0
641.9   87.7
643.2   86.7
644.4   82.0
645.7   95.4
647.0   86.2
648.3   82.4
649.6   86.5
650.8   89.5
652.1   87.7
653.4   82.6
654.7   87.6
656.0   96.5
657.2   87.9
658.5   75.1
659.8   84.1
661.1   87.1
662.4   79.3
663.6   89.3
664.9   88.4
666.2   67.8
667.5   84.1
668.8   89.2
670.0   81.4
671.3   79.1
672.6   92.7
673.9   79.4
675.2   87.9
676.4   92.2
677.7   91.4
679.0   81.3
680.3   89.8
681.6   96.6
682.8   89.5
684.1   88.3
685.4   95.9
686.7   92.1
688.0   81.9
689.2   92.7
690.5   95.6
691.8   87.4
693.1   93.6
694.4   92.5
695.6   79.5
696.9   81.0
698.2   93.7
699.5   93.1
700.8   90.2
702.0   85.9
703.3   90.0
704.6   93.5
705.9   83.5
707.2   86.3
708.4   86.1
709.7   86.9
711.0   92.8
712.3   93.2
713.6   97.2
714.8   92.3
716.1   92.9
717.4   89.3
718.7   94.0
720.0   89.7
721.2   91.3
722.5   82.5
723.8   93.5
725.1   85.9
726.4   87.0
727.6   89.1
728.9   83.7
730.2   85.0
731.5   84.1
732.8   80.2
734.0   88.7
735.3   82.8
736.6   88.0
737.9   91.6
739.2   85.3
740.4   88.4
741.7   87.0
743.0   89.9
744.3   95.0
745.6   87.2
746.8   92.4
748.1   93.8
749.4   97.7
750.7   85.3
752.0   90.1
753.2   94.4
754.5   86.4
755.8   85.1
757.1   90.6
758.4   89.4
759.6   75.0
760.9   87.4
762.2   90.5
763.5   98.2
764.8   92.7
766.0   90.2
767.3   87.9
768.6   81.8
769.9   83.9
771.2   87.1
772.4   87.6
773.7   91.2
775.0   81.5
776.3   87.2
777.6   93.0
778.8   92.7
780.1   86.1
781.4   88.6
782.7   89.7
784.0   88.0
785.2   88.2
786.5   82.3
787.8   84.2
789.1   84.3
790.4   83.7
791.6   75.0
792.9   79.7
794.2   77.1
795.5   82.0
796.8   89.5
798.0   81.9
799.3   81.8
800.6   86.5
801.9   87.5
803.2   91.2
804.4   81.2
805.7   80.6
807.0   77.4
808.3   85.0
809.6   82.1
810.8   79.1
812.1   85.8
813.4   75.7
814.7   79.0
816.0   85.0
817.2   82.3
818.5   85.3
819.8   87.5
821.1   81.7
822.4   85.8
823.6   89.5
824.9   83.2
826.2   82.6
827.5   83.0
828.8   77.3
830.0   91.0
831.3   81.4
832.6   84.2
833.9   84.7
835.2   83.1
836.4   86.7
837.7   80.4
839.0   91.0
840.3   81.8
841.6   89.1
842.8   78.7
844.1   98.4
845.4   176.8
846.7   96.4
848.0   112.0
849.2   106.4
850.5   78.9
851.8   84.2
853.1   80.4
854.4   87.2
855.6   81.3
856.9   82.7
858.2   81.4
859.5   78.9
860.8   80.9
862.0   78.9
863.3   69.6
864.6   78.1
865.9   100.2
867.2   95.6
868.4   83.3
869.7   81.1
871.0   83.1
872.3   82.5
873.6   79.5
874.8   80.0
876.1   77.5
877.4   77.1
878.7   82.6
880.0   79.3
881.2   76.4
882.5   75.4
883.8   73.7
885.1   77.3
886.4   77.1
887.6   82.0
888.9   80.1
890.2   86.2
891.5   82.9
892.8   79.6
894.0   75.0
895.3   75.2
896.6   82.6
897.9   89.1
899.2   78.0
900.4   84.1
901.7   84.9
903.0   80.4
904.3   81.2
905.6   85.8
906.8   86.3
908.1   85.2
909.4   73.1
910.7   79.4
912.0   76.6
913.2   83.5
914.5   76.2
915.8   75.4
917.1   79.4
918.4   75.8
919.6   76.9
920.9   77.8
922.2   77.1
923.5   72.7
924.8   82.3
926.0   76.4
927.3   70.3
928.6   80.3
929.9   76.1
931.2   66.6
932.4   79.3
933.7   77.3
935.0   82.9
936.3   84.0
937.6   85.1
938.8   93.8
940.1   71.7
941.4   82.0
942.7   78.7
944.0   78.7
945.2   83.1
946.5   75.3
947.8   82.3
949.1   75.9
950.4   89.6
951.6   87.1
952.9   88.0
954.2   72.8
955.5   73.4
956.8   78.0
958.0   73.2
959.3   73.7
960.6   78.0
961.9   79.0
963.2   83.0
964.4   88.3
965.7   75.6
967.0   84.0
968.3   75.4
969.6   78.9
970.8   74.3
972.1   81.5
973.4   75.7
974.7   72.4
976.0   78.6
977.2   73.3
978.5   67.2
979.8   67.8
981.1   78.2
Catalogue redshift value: 0.289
